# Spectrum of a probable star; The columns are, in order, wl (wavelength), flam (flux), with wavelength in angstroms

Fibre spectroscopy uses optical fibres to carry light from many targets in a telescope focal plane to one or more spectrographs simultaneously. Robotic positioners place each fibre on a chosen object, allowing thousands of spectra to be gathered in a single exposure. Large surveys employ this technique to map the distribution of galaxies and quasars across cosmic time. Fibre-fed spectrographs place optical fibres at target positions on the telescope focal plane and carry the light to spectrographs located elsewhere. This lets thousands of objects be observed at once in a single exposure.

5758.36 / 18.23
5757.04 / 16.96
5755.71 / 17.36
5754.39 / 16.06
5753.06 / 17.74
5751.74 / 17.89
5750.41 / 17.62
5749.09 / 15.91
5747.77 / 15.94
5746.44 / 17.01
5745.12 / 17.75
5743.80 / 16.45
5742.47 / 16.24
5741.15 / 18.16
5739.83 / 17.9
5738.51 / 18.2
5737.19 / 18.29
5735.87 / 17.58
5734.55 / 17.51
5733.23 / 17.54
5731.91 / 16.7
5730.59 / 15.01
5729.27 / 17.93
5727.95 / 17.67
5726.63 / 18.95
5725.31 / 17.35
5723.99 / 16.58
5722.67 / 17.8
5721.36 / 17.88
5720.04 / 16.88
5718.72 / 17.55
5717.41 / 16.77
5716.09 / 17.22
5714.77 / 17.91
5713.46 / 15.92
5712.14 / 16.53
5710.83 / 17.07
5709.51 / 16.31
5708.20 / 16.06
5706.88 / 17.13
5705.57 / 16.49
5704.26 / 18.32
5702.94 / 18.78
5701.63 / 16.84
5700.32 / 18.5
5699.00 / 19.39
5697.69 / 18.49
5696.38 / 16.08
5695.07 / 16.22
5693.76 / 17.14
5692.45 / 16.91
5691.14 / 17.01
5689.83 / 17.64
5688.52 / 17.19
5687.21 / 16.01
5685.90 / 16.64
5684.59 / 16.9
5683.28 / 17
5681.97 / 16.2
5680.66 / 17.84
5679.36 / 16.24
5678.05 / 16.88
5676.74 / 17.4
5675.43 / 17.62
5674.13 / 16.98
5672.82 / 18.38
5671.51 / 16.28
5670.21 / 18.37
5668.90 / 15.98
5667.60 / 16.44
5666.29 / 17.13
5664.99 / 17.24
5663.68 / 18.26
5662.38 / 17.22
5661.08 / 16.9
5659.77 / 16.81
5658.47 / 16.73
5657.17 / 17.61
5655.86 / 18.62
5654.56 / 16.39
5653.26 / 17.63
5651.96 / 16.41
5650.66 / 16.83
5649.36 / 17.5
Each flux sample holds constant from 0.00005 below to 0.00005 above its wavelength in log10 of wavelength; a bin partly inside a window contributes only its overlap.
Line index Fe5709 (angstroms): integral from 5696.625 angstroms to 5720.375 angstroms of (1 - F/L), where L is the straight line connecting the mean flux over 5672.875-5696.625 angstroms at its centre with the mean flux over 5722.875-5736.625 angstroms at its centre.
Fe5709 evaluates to -0.3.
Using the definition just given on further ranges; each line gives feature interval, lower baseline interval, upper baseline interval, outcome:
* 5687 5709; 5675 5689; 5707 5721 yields -0.6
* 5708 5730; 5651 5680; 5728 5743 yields 0.2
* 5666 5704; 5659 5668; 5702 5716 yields -0.2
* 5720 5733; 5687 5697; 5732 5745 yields 0.0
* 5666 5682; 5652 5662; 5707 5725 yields 0.0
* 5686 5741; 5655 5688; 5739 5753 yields -0.6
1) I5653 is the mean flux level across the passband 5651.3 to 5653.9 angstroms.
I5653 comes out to 17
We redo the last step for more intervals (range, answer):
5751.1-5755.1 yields 17.2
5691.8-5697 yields 16.6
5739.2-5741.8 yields 18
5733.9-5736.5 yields 17.5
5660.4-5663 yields 17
